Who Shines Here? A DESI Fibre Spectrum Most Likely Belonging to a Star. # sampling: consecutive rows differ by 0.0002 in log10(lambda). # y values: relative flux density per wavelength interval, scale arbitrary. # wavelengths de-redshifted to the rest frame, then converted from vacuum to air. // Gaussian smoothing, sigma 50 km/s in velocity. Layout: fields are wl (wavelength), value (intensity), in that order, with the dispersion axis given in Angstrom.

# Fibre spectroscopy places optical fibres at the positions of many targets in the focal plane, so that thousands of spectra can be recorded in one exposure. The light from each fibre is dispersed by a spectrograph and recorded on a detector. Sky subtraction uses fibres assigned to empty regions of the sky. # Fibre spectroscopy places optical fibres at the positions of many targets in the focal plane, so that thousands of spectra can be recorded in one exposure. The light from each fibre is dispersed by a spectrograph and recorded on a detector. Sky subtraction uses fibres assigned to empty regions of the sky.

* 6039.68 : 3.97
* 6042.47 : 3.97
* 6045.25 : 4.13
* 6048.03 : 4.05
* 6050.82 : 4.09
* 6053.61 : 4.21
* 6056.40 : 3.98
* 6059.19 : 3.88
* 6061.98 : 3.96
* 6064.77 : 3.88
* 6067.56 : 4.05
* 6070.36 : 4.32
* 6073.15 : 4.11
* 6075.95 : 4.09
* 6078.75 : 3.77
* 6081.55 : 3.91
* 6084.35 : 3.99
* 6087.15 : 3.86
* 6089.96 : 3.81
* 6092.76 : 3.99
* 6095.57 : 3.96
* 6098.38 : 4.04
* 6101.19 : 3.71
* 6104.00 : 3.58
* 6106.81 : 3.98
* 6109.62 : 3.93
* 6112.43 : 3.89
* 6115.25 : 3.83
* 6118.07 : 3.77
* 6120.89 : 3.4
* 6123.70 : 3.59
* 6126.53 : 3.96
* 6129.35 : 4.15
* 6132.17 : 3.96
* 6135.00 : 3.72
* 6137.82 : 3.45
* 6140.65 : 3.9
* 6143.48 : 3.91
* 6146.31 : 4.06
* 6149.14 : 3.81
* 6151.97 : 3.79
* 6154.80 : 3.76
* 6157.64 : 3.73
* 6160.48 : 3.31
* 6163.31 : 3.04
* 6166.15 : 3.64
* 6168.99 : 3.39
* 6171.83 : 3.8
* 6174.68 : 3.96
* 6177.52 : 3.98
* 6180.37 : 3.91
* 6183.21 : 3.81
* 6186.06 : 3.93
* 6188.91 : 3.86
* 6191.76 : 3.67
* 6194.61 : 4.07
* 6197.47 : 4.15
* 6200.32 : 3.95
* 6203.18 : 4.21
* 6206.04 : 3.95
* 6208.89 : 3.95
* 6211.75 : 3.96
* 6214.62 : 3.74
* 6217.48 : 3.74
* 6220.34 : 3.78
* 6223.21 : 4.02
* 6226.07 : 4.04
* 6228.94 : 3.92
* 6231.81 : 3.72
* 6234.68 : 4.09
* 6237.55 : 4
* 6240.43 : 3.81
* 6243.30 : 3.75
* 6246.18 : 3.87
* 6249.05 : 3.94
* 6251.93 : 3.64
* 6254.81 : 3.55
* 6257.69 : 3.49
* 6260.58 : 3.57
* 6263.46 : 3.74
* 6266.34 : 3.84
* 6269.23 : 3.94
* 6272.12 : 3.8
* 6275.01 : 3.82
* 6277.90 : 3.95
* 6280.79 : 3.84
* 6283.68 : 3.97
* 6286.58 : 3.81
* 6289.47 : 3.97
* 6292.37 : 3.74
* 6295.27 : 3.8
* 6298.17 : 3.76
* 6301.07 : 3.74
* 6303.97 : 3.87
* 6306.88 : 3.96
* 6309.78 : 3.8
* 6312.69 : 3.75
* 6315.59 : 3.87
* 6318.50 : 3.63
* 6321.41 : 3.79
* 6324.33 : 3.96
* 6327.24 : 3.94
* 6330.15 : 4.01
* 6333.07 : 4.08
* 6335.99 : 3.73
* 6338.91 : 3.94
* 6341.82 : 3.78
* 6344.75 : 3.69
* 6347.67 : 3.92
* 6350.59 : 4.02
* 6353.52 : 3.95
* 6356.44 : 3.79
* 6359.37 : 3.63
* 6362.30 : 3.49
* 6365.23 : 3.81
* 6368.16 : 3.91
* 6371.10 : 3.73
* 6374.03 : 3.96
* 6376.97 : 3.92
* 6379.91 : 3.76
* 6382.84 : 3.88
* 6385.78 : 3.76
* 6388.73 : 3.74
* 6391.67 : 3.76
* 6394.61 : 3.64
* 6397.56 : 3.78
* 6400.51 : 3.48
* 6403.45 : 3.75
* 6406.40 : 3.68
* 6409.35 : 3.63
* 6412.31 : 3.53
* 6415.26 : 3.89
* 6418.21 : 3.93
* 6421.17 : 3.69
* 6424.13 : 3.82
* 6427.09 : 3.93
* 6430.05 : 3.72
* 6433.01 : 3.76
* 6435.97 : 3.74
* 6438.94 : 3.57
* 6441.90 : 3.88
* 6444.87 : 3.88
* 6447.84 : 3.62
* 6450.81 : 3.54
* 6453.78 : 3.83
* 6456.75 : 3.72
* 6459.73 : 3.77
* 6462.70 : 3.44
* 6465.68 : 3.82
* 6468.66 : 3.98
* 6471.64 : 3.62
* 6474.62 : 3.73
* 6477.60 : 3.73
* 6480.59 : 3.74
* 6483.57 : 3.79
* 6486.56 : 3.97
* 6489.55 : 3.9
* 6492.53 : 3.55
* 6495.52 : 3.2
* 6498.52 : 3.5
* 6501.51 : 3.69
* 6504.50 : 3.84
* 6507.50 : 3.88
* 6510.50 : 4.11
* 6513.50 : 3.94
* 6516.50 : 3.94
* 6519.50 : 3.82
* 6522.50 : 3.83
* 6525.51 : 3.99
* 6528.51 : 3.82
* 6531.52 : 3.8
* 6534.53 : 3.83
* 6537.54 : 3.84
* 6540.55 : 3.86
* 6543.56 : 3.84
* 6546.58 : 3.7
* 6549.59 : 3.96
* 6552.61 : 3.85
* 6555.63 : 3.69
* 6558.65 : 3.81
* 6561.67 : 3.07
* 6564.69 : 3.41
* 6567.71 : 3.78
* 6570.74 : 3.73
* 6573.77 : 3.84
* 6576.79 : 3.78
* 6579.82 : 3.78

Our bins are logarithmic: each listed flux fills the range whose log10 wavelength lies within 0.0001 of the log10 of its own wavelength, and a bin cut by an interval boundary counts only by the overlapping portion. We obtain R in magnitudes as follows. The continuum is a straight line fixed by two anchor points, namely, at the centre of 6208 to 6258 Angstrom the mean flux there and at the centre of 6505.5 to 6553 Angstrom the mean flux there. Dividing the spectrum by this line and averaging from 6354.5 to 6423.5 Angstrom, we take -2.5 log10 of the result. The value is 0.03 mag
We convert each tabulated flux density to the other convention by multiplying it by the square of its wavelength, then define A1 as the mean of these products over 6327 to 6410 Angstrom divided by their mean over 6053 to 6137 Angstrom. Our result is 1.06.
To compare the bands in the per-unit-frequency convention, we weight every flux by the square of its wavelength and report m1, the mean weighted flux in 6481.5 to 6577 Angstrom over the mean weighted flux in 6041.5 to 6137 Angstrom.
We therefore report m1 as 1.1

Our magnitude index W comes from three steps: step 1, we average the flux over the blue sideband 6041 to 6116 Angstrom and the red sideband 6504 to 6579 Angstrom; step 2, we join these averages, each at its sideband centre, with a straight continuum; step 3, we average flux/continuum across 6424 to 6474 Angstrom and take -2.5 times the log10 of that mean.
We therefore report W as 0.03 mag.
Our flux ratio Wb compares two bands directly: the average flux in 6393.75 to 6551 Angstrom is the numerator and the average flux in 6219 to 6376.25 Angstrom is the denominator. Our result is 0.98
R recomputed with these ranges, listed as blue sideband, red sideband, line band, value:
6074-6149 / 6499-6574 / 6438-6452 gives 0.028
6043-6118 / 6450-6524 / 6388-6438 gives 0.018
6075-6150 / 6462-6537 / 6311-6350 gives -0.012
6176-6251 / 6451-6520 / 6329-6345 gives -0.011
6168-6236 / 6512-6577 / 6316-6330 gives 0.003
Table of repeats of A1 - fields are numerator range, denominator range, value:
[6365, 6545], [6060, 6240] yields 1.08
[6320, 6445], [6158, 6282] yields 1.05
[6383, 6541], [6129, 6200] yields 1.09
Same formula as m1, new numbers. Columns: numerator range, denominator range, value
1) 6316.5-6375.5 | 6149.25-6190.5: 1.09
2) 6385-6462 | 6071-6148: 1.07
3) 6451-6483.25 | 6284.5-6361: 1.02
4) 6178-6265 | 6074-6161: 1.04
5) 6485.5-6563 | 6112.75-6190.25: 1.13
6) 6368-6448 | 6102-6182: 1.09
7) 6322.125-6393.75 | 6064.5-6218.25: 1.07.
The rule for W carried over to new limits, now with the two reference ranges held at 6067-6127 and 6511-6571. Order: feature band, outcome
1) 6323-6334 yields -0.046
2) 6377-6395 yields 0.011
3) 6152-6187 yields 0.051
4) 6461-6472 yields 0.021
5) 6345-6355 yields -0.030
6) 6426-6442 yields 0.015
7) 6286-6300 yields 0.007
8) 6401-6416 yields 0.040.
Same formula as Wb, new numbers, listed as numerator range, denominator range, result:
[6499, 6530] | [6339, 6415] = 1.03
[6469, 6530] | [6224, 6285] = 0.99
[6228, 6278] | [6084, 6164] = 1.00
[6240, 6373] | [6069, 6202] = 0.99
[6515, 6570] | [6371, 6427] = 1.00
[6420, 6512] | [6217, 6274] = 0.98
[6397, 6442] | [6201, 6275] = 0.97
